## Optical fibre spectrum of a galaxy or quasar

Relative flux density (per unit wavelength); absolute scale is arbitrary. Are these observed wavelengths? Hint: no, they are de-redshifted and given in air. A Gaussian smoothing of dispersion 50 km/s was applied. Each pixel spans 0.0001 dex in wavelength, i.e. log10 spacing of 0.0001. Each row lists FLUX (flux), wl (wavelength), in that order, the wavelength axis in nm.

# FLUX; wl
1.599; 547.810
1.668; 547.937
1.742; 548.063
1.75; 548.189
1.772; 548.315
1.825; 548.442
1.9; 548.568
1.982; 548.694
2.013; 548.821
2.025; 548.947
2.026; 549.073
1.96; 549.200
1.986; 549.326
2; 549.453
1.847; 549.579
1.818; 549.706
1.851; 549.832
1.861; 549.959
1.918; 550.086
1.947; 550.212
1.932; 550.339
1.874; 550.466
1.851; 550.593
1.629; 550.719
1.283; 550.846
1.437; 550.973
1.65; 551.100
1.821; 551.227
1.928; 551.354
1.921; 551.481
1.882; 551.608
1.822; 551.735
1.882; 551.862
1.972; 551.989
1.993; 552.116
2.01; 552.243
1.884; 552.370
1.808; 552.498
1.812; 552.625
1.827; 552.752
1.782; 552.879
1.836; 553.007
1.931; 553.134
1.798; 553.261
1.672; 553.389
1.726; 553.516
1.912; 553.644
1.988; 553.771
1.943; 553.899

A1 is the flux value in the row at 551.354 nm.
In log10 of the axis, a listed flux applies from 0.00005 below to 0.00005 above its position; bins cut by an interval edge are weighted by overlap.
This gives 1.928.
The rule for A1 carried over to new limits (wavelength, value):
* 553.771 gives 1.988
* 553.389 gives 1.672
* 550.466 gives 1.874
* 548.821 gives 2.013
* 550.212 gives 1.947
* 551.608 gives 1.882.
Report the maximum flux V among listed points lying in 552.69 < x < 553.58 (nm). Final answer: 1.931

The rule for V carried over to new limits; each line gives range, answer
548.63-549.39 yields 2.026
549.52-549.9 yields 1.851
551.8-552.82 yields 2.01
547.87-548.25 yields 1.75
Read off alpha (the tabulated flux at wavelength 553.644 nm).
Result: 1.912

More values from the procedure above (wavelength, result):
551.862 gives 1.882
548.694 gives 1.982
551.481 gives 1.921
